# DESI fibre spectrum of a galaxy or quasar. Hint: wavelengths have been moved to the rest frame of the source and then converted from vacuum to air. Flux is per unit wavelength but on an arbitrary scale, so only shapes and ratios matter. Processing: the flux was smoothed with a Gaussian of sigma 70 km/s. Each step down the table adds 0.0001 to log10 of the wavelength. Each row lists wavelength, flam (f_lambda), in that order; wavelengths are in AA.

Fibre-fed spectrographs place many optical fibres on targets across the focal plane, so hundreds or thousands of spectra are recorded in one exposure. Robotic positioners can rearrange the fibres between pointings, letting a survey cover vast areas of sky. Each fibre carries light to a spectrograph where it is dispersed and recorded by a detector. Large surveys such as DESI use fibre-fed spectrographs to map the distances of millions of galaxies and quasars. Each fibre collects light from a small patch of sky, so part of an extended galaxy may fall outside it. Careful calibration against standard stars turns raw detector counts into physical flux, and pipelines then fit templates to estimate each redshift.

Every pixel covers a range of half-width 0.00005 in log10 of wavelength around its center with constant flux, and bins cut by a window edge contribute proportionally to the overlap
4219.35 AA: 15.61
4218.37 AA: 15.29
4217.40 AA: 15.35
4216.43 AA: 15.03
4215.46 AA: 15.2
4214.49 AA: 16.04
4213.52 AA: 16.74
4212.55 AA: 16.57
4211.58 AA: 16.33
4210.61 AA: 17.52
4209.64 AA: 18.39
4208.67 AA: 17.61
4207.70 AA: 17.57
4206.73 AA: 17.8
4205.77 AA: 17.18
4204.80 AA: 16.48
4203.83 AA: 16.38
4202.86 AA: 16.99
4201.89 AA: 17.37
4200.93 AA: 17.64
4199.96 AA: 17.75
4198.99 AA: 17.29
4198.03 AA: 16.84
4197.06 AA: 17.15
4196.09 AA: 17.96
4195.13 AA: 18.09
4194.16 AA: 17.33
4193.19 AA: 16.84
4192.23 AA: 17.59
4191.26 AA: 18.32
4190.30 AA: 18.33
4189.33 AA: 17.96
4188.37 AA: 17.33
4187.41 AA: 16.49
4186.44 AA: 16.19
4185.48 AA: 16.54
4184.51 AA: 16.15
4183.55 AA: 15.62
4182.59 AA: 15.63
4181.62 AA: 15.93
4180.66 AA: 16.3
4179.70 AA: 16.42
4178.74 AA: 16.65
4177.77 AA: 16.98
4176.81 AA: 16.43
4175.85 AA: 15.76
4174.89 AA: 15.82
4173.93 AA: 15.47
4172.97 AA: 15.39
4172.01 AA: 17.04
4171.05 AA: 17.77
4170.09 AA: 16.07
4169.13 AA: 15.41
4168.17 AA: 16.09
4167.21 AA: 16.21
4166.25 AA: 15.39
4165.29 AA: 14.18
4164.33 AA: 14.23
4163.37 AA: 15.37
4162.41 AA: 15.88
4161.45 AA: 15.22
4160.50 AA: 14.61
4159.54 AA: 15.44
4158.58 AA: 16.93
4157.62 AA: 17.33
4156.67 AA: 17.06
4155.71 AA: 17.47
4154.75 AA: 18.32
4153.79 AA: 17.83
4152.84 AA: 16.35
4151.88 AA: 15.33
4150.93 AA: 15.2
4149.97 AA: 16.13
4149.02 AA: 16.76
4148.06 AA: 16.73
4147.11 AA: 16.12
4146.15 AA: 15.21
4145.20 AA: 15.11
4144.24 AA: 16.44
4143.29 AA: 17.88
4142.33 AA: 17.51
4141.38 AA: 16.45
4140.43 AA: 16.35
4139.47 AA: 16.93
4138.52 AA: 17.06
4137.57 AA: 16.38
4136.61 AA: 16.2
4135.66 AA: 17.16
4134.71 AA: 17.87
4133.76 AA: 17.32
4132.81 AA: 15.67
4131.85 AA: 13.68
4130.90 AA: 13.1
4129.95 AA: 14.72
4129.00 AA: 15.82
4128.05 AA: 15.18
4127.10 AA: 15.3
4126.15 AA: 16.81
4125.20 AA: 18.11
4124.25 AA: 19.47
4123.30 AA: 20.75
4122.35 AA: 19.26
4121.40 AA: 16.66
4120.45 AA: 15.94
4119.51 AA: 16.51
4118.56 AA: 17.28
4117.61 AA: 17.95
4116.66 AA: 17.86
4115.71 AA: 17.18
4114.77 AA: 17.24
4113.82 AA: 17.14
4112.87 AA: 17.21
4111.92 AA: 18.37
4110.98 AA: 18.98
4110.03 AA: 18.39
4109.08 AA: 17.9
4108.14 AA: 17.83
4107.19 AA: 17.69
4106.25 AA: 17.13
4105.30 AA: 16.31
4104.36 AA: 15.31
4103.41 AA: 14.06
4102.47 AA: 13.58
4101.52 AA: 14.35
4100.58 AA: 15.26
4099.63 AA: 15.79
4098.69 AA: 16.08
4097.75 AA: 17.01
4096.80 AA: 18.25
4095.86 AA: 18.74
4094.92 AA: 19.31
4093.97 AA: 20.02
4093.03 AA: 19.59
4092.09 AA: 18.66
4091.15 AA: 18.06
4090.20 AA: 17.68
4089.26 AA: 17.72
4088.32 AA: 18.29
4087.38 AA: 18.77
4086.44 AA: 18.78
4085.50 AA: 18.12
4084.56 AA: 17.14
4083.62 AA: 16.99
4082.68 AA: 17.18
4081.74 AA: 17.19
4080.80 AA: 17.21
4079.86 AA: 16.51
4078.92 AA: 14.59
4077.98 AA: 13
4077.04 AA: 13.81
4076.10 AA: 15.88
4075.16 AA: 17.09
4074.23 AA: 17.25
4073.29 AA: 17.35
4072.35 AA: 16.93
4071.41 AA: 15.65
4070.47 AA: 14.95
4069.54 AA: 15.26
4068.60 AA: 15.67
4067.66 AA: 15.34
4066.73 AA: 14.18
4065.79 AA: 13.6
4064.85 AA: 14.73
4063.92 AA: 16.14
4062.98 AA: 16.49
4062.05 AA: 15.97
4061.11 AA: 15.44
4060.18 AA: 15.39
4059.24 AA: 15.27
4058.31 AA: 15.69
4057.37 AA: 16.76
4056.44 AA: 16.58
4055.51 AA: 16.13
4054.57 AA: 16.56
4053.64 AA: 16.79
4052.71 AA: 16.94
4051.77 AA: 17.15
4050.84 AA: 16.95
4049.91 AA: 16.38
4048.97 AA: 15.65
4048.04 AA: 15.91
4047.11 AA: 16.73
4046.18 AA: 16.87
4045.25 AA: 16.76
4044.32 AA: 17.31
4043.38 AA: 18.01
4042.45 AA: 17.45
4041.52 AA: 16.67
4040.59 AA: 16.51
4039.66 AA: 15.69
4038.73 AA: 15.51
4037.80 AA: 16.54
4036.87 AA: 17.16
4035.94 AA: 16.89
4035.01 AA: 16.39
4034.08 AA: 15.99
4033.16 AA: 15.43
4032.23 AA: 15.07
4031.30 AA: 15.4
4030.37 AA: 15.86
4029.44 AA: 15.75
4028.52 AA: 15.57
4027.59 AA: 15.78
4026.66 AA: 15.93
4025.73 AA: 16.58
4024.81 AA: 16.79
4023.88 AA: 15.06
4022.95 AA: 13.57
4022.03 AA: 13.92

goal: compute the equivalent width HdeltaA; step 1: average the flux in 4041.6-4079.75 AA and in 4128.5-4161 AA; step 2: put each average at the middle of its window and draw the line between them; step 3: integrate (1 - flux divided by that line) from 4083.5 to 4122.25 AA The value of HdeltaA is -2.9 AA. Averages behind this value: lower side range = 16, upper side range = 16.3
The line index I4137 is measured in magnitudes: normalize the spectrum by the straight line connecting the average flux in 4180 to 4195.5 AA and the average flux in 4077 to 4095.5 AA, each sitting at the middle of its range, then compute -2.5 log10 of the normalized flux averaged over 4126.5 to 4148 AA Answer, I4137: 0.07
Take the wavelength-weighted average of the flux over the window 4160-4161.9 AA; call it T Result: 15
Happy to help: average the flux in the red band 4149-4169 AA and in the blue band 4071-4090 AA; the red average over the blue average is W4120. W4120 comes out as 0.95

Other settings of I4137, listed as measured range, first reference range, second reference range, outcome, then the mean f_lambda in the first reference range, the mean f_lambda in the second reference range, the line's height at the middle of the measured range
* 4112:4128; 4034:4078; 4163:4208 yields -0.071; 16.1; 16.6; 16.4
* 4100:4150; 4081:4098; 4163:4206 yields 0.058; 18.2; 16.6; 17.6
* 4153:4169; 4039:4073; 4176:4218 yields 0.040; 16.1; 16.9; 16.7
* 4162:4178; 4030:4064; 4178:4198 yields 0.068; 16.3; 16.9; 16.9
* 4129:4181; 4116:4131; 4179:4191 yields 0.043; 17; 16.6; 16.8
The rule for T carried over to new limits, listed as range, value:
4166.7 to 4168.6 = 16.1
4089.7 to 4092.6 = 18.1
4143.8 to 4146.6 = 15.6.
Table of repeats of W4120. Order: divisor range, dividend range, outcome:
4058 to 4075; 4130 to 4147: 1.03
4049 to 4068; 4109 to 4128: 1.11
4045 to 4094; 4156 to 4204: 1.00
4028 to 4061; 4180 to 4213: 1.05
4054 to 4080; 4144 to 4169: 1.02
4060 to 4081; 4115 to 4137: 1.08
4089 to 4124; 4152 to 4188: 0.93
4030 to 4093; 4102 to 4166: 1.01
